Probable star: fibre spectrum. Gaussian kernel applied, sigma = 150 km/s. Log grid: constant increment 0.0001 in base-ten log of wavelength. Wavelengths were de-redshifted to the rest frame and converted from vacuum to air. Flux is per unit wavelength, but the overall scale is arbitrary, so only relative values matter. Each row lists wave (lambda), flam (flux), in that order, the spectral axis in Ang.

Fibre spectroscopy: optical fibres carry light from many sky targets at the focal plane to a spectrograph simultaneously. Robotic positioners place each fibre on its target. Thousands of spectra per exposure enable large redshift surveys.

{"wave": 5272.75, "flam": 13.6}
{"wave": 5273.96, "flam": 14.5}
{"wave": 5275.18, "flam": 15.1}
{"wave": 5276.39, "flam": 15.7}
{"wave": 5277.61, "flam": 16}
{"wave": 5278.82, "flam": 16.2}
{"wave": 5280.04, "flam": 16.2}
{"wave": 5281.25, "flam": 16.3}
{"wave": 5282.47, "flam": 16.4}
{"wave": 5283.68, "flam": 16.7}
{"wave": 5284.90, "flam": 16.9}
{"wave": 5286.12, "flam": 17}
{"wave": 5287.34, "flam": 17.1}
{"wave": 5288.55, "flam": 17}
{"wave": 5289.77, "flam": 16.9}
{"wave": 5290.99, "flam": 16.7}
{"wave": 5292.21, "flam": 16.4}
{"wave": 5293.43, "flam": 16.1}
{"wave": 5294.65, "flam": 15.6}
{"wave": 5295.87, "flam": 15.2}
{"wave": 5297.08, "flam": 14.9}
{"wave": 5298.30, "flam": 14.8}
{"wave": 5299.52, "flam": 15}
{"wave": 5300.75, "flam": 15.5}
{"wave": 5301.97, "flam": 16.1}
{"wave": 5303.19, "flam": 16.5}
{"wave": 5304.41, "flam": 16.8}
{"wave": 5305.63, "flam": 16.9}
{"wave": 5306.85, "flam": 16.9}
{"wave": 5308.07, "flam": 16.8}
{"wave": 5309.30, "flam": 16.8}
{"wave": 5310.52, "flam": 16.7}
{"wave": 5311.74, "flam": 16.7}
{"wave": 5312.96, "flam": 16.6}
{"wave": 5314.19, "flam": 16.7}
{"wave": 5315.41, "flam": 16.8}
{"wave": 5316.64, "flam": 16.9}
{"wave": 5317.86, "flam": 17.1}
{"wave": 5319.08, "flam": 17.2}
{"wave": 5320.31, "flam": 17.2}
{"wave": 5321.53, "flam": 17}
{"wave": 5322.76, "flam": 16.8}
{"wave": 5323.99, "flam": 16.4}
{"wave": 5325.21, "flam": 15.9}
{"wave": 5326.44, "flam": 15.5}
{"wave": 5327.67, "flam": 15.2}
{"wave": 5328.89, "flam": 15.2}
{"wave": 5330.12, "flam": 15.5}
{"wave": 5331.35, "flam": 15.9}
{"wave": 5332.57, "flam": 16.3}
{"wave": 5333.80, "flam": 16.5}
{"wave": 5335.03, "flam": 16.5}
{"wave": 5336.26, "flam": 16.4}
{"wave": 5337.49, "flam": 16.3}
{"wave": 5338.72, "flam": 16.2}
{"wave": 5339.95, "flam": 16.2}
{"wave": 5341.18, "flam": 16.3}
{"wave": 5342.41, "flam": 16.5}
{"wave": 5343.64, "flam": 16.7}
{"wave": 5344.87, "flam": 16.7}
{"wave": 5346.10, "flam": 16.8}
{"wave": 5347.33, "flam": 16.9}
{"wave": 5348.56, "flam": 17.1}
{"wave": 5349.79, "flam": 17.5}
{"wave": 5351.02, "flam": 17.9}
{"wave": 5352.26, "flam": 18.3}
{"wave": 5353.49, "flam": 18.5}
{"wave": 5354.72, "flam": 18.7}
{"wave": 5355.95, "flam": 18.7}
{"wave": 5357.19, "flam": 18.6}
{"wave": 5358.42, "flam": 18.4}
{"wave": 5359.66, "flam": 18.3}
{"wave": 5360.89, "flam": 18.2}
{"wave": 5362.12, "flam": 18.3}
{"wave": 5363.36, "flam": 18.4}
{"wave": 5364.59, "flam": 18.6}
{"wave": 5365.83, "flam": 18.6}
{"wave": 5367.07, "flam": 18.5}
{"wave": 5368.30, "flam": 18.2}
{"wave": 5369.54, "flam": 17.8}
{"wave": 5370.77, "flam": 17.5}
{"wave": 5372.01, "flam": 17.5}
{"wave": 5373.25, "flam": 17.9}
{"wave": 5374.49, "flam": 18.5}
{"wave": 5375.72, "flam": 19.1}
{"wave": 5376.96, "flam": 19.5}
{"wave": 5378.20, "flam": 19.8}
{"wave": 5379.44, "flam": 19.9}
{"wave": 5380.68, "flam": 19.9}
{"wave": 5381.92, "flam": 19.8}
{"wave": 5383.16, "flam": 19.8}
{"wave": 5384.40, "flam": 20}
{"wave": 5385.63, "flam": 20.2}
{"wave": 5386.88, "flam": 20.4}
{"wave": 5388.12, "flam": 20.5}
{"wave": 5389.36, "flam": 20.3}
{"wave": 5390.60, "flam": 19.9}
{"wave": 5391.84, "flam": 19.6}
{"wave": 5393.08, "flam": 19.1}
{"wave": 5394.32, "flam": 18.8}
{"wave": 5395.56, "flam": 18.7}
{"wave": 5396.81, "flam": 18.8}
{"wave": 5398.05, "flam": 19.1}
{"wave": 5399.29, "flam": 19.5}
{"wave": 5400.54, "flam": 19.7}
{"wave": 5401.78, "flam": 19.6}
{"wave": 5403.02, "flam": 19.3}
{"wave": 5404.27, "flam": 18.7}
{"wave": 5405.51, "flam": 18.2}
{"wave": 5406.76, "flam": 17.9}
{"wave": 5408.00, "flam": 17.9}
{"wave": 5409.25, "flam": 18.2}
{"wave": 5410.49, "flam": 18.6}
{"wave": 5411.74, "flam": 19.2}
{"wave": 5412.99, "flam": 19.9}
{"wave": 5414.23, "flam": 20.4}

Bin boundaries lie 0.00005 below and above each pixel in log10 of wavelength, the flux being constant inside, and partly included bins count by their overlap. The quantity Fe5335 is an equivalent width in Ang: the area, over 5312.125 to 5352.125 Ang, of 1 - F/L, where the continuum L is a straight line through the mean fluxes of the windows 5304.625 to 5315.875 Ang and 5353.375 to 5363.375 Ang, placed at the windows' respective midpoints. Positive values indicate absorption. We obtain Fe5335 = 2.25 Ang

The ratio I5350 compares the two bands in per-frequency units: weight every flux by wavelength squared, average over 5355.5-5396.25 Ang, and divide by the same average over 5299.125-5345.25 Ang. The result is 1.18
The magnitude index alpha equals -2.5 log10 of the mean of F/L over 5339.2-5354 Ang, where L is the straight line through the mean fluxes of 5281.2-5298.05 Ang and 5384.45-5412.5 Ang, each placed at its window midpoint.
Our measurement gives 0.05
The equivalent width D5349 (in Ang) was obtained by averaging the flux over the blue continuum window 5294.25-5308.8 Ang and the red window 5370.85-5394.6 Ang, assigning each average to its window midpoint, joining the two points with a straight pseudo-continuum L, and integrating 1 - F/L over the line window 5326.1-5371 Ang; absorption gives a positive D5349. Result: 1.9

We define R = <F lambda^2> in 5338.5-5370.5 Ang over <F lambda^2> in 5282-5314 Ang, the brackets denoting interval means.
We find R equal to 1.1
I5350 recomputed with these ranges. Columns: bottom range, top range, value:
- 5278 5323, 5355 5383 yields 1.16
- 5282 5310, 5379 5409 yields 1.23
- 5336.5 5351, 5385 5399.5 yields 1.19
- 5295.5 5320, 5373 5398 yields 1.23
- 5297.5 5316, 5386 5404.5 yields 1.23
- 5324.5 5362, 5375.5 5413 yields 1.16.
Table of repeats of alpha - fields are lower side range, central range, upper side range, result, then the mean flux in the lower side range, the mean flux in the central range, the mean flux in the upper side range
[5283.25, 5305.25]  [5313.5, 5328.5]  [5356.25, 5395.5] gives 0.04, 16.2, 16.5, 19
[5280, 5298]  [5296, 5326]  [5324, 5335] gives -0.02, 16.3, 16.4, 15.8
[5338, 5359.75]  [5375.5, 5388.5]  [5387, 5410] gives -0.08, 17.4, 19.9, 19.1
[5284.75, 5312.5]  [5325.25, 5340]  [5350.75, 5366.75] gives 0.10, 16.3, 16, 18.4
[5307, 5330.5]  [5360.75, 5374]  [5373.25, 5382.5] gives 0.04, 16.5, 18.1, 19.4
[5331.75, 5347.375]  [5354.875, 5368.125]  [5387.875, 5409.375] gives -0.06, 16.5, 18.5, 19.1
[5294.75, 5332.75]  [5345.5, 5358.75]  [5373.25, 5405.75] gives 0.00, 16.2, 17.9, 19.5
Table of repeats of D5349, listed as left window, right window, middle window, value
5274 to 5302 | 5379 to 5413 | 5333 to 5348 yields 1.0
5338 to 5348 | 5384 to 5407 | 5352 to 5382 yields -1.3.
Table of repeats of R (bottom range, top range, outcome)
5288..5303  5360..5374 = 1.18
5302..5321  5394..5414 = 1.16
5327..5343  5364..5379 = 1.16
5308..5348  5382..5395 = 1.23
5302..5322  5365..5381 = 1.13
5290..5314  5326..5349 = 1.02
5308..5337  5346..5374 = 1.12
